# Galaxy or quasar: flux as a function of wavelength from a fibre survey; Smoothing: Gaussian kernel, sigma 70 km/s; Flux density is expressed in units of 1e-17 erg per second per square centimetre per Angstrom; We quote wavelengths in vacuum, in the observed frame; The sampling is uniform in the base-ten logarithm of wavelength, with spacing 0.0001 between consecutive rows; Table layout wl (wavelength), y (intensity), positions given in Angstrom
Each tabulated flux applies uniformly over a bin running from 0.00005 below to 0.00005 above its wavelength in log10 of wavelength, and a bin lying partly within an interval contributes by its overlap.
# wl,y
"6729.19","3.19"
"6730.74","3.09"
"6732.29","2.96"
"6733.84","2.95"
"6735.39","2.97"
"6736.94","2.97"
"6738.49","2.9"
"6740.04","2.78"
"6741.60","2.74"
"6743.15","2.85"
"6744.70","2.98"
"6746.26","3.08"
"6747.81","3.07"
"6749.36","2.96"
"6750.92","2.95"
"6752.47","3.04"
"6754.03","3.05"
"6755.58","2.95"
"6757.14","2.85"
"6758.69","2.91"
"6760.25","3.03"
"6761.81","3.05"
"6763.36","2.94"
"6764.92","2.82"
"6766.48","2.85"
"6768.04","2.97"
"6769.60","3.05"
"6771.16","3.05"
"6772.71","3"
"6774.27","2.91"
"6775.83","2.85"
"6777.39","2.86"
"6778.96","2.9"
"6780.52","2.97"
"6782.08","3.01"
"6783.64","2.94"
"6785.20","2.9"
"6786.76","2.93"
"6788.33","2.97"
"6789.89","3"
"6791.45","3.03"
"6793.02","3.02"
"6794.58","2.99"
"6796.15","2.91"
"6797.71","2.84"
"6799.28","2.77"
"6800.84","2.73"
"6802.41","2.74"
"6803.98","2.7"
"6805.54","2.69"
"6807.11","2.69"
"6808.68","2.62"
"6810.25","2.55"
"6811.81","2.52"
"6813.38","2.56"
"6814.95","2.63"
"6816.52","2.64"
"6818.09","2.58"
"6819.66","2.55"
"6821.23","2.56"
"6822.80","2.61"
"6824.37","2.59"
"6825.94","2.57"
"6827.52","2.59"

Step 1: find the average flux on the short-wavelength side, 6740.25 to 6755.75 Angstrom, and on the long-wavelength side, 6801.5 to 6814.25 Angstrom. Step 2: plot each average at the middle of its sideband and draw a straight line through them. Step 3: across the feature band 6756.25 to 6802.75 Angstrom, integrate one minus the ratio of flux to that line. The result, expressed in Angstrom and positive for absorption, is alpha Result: -2.3 Angstrom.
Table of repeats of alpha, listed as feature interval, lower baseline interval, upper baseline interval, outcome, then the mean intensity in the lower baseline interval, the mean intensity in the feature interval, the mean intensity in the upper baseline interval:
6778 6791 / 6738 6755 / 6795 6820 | -0.8 Angstrom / 2.95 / 2.95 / 2.68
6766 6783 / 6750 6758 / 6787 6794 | 0.2 Angstrom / 2.97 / 2.95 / 3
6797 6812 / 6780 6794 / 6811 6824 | 0.3 Angstrom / 2.98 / 2.69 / 2.58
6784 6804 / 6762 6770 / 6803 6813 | -1.2 Angstrom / 2.93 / 2.89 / 2.63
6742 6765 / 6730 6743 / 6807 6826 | -1.0 Angstrom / 2.92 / 2.97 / 2.59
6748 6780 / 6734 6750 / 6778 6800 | -0.2 Angstrom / 2.93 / 2.95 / 2.94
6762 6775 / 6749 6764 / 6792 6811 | -0.1 Angstrom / 2.97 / 2.96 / 2.77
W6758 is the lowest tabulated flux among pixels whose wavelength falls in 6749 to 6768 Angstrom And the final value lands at 2.82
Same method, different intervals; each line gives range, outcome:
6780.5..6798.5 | 2.84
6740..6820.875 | 2.52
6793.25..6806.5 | 2.69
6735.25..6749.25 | 2.74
